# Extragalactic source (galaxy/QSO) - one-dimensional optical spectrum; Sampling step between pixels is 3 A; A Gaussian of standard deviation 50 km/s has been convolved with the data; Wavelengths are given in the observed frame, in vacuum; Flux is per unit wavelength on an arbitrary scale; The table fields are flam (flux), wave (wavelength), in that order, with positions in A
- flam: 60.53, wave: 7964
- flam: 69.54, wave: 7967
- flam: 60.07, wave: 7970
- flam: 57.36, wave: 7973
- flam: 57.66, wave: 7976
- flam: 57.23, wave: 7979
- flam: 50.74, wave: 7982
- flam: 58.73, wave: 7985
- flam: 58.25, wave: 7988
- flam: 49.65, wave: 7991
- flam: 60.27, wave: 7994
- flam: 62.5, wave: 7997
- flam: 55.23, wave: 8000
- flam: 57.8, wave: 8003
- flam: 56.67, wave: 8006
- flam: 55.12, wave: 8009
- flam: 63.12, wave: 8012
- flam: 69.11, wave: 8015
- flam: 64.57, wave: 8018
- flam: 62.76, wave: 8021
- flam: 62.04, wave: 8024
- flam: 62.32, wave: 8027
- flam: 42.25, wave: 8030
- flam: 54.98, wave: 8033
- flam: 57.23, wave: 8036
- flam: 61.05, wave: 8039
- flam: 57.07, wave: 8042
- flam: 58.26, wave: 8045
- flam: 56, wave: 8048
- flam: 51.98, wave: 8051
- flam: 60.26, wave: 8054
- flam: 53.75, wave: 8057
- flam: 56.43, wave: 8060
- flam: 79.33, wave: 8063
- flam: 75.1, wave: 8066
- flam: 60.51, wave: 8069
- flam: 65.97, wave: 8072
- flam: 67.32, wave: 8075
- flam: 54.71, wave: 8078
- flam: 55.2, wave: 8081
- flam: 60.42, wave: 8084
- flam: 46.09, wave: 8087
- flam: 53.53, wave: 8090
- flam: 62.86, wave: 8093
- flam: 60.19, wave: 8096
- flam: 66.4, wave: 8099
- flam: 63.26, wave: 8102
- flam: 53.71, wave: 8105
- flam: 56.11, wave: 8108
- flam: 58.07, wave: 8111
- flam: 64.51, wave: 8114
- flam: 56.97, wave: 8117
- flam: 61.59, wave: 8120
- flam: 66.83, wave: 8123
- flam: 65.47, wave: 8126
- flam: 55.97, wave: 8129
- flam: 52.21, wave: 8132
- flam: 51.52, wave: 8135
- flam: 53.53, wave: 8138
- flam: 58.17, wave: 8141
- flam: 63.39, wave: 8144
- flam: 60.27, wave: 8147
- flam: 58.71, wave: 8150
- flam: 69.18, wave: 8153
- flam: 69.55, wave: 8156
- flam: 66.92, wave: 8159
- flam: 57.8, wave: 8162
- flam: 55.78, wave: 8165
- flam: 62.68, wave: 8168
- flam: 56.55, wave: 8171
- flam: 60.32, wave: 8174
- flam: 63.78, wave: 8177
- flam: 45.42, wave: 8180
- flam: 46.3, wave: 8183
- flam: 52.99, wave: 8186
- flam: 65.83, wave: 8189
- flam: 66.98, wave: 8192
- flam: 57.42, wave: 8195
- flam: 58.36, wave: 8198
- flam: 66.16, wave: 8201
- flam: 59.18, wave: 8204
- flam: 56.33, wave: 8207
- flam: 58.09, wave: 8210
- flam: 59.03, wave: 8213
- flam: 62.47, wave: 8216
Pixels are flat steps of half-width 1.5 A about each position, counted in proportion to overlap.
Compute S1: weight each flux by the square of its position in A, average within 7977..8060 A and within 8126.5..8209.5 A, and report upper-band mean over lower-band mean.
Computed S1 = 1.1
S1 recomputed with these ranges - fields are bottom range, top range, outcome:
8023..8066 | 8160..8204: 1.03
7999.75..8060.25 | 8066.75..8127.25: 1.05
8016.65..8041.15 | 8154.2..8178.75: 1.09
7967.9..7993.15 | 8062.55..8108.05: 1.11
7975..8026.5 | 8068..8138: 1.03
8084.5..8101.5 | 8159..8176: 1.04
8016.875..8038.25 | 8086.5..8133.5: 1.04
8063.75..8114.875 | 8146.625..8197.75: 1.01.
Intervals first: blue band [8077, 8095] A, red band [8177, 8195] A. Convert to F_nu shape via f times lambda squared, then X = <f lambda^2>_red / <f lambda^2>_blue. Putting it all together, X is 1.0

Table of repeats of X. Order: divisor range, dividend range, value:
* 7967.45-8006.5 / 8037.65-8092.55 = 1.06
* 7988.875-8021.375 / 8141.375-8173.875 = 1.08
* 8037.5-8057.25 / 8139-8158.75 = 1.13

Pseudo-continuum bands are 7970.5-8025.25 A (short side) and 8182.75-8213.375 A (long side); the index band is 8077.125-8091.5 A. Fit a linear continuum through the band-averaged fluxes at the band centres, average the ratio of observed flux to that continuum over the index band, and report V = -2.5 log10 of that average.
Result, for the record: 0.10 mag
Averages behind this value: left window 58.8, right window 59.3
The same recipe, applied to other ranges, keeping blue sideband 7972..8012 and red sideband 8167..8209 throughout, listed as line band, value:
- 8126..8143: 0.05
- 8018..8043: -0.01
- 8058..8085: -0.11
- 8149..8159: -0.14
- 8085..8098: 0.03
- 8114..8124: -0.07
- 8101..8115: -0.02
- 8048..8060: 0.04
